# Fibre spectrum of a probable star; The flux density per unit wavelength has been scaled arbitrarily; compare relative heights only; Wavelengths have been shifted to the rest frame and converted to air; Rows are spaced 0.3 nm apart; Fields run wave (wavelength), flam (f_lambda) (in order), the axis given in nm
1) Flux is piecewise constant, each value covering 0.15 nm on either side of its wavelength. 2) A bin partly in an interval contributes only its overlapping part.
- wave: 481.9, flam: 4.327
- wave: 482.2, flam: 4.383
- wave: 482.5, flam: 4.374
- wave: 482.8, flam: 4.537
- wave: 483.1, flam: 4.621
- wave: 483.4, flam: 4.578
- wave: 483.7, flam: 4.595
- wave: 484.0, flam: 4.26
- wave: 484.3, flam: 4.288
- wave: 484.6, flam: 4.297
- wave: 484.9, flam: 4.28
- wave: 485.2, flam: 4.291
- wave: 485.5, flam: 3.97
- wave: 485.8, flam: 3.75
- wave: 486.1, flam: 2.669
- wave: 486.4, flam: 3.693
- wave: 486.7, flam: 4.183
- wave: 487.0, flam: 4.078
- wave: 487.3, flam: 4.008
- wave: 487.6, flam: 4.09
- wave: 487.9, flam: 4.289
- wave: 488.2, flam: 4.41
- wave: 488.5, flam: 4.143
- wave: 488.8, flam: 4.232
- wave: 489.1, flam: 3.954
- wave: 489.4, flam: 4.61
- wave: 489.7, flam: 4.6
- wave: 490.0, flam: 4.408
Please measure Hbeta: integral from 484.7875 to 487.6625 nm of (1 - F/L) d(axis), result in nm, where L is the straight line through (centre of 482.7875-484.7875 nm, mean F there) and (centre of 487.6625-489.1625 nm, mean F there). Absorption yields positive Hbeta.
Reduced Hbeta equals 0.287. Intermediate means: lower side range 4.44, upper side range 4.21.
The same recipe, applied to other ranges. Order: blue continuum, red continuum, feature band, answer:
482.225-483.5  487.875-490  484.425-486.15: 0.19 nm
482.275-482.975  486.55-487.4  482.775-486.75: 0.14 nm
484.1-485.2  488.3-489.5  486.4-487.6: 0.06 nm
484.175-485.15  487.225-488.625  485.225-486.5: 0.20 nm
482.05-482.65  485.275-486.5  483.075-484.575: -0.15 nm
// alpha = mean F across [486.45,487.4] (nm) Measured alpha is 4.05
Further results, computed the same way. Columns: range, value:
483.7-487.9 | 4.02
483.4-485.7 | 4.29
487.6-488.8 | 4.25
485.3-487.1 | 3.73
